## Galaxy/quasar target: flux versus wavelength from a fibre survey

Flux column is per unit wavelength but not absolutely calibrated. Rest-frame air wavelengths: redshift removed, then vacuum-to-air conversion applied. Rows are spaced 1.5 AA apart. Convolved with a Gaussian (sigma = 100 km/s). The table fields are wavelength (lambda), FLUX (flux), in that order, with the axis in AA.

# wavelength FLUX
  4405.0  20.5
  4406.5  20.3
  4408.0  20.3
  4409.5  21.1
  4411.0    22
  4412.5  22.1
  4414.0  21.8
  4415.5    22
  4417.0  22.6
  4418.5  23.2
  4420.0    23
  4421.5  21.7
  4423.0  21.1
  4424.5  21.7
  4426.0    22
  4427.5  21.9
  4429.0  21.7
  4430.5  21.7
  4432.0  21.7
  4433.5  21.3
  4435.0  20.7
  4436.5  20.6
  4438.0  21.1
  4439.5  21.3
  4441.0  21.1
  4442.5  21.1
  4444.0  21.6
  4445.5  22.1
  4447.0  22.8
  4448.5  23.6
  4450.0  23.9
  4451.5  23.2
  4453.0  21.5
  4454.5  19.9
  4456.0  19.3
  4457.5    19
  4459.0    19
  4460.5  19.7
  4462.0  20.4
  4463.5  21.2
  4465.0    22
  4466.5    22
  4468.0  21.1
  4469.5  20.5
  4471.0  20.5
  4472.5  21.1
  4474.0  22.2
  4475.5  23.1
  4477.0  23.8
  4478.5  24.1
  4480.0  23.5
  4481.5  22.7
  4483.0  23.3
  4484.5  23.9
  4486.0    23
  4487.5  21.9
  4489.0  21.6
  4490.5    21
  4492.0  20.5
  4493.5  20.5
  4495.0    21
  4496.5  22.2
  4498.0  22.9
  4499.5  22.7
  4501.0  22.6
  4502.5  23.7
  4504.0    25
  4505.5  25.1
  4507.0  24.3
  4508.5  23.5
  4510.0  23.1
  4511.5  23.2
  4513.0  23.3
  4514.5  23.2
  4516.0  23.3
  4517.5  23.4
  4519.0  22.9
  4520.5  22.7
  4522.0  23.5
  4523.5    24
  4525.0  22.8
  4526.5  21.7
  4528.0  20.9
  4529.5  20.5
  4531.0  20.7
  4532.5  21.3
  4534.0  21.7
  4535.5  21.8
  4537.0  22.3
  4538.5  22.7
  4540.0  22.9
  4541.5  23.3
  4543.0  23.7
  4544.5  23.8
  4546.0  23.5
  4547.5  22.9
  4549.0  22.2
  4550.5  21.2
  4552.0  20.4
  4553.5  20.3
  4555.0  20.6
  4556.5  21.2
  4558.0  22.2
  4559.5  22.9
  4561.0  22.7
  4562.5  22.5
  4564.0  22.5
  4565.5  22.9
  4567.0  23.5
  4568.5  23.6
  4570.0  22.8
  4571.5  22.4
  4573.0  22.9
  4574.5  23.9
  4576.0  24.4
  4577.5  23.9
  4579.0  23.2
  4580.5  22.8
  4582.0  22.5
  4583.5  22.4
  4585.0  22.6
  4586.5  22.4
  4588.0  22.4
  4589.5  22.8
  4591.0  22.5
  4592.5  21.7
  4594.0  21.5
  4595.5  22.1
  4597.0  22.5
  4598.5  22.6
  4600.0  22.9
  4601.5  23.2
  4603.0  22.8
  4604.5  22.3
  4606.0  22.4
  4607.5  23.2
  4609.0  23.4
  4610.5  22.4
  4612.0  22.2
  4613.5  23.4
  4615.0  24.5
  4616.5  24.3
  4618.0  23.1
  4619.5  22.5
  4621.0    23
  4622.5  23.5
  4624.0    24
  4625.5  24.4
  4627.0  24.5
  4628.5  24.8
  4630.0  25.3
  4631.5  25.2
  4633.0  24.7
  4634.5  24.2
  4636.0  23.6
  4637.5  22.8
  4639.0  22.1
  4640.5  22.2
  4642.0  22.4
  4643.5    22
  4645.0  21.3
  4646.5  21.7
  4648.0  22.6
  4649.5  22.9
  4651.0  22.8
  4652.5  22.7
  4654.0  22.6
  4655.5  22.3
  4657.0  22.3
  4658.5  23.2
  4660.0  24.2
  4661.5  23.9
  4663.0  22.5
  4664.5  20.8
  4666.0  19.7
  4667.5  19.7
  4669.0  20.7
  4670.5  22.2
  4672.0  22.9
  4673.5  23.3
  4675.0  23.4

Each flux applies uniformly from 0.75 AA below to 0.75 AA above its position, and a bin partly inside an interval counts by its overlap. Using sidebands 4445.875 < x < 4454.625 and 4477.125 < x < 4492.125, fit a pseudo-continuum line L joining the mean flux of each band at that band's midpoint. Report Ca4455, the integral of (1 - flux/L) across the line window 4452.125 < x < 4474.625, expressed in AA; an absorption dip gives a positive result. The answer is 2.0 AA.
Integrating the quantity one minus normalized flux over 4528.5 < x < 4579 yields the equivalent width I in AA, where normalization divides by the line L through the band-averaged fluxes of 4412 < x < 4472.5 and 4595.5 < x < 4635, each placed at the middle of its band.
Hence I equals 0.7 AA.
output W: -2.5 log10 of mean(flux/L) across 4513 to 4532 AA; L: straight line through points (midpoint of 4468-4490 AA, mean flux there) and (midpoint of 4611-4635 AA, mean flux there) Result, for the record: 0.02 mag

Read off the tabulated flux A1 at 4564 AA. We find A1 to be 22.5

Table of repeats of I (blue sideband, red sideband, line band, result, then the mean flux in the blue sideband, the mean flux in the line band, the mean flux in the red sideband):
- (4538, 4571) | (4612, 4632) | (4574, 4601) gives 0.5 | 22.5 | 22.7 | 24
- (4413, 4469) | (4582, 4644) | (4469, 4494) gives -0.4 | 21.5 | 22.2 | 23.1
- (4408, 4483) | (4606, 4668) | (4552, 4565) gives 0.4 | 21.7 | 21.8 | 23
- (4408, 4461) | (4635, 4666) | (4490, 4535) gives -1.4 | 21.5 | 22.6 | 22.5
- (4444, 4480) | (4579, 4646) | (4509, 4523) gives -0.7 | 21.6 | 23.2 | 23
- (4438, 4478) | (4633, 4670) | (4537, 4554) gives -0.5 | 21.4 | 22.5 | 22.3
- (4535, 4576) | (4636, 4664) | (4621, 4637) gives -1.2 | 22.5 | 24.3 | 22.6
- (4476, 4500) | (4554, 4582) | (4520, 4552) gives 0.4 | 22.4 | 22.3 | 22.8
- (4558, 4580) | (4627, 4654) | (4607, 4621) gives 0.0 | 23.1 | 23.2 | 23.2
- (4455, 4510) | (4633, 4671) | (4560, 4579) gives -0.8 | 22.1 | 23.2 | 22.3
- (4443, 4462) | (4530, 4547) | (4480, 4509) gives -1.1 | 21.3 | 22.7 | 22.5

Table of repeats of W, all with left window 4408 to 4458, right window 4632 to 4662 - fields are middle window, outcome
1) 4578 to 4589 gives -0.008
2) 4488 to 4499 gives 0.029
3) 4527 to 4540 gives 0.032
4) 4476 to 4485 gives -0.076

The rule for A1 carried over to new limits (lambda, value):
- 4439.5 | 21.3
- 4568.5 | 23.6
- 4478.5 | 24.1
